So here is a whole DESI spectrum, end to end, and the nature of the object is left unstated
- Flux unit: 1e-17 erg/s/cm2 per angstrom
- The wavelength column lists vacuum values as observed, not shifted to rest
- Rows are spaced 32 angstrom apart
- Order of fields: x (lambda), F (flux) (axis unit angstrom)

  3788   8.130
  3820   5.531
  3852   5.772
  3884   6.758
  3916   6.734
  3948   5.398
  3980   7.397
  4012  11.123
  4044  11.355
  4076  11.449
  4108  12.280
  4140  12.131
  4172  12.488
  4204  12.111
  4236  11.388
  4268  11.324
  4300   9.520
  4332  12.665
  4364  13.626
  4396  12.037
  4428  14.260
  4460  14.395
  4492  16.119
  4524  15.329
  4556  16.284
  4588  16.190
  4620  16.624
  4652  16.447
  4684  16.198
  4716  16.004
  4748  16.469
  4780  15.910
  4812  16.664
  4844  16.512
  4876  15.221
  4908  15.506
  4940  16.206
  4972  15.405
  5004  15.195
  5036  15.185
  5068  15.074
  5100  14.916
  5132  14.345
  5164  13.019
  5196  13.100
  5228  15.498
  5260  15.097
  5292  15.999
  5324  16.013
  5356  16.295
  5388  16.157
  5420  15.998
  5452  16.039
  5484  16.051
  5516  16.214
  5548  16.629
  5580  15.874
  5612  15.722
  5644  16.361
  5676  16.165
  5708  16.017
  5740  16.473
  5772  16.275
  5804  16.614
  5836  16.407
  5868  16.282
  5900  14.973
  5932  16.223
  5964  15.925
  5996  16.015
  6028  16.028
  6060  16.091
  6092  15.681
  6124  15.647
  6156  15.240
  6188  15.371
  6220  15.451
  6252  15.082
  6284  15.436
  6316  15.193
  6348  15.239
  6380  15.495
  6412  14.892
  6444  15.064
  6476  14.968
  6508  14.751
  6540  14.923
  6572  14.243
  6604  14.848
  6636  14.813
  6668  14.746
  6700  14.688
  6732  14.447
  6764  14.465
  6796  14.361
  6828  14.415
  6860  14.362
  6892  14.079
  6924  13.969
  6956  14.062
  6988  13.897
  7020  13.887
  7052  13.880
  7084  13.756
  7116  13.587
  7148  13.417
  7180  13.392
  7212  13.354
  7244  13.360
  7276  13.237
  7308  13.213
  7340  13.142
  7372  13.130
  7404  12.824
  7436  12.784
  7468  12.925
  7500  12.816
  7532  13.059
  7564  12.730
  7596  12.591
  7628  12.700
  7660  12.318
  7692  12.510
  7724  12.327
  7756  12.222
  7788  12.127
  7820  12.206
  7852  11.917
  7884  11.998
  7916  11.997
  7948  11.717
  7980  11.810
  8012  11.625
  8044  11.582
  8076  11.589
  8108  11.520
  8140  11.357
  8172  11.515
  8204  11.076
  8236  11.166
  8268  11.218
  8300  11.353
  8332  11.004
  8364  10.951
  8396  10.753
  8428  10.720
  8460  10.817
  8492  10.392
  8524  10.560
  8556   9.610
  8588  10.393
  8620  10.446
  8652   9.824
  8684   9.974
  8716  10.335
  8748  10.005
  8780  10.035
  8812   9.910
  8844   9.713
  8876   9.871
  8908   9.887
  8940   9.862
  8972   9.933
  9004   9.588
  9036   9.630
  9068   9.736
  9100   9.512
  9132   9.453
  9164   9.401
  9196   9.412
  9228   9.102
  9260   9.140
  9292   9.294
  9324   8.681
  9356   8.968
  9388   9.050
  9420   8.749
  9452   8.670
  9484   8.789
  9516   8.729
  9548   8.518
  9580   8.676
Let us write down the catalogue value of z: 0.00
